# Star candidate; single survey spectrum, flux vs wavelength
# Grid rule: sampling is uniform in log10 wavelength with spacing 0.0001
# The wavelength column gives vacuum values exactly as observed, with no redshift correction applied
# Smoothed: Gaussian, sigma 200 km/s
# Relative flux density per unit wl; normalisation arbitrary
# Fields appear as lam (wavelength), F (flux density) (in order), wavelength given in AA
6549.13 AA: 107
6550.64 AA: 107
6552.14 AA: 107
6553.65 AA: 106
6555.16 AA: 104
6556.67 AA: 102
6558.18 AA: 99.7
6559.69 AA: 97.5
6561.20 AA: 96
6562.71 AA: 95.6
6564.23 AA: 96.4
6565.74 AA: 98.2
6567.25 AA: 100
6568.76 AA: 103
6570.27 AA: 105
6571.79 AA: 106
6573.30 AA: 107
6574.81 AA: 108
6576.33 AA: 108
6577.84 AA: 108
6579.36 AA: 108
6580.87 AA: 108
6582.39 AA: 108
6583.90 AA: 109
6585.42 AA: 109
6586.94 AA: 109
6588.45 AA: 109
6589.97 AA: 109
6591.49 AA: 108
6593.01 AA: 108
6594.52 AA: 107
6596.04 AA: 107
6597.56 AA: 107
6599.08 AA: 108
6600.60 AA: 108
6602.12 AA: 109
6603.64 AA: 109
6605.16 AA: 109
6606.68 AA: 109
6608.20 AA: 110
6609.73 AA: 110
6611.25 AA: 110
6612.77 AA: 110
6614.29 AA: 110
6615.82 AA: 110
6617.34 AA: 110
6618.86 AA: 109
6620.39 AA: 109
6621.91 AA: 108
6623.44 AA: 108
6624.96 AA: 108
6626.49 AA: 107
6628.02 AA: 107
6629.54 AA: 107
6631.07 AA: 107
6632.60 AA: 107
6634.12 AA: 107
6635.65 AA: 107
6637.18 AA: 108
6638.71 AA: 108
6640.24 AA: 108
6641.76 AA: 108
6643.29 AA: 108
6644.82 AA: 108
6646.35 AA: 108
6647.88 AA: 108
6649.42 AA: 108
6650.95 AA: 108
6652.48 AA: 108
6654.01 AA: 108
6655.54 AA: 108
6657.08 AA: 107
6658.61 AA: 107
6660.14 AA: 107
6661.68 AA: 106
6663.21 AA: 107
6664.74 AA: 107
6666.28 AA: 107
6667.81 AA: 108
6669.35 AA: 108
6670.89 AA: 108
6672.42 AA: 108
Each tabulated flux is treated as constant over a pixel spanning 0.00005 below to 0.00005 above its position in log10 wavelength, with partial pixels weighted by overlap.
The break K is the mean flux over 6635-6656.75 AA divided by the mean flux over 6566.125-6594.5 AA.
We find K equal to 1.01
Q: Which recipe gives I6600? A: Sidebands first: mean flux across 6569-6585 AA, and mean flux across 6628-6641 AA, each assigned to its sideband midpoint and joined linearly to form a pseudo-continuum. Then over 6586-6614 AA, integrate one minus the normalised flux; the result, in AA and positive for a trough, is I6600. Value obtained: -0.3 AA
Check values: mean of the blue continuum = 107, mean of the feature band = 109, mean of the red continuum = 107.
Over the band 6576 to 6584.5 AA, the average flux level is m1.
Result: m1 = 108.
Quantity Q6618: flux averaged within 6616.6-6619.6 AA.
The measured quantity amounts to 110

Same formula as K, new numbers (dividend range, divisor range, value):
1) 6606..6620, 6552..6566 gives 1.10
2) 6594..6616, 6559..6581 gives 1.06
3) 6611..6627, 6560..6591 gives 1.04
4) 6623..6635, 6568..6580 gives 1.01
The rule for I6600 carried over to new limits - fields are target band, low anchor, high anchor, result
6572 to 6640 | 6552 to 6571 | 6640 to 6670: -2.9 AA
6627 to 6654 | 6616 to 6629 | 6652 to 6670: 0.1 AA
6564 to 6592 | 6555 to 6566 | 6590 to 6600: -0.9 AA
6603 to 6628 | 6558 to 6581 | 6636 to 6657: -0.8 AA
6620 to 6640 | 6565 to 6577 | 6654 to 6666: -0.3 AA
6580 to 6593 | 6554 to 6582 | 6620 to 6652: -0.5 AA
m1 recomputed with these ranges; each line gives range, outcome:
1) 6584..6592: 109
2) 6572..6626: 109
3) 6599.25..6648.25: 108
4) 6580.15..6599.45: 108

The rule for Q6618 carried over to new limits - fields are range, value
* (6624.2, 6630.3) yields 107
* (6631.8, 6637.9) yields 107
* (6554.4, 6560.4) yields 101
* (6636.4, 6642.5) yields 108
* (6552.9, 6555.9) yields 105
